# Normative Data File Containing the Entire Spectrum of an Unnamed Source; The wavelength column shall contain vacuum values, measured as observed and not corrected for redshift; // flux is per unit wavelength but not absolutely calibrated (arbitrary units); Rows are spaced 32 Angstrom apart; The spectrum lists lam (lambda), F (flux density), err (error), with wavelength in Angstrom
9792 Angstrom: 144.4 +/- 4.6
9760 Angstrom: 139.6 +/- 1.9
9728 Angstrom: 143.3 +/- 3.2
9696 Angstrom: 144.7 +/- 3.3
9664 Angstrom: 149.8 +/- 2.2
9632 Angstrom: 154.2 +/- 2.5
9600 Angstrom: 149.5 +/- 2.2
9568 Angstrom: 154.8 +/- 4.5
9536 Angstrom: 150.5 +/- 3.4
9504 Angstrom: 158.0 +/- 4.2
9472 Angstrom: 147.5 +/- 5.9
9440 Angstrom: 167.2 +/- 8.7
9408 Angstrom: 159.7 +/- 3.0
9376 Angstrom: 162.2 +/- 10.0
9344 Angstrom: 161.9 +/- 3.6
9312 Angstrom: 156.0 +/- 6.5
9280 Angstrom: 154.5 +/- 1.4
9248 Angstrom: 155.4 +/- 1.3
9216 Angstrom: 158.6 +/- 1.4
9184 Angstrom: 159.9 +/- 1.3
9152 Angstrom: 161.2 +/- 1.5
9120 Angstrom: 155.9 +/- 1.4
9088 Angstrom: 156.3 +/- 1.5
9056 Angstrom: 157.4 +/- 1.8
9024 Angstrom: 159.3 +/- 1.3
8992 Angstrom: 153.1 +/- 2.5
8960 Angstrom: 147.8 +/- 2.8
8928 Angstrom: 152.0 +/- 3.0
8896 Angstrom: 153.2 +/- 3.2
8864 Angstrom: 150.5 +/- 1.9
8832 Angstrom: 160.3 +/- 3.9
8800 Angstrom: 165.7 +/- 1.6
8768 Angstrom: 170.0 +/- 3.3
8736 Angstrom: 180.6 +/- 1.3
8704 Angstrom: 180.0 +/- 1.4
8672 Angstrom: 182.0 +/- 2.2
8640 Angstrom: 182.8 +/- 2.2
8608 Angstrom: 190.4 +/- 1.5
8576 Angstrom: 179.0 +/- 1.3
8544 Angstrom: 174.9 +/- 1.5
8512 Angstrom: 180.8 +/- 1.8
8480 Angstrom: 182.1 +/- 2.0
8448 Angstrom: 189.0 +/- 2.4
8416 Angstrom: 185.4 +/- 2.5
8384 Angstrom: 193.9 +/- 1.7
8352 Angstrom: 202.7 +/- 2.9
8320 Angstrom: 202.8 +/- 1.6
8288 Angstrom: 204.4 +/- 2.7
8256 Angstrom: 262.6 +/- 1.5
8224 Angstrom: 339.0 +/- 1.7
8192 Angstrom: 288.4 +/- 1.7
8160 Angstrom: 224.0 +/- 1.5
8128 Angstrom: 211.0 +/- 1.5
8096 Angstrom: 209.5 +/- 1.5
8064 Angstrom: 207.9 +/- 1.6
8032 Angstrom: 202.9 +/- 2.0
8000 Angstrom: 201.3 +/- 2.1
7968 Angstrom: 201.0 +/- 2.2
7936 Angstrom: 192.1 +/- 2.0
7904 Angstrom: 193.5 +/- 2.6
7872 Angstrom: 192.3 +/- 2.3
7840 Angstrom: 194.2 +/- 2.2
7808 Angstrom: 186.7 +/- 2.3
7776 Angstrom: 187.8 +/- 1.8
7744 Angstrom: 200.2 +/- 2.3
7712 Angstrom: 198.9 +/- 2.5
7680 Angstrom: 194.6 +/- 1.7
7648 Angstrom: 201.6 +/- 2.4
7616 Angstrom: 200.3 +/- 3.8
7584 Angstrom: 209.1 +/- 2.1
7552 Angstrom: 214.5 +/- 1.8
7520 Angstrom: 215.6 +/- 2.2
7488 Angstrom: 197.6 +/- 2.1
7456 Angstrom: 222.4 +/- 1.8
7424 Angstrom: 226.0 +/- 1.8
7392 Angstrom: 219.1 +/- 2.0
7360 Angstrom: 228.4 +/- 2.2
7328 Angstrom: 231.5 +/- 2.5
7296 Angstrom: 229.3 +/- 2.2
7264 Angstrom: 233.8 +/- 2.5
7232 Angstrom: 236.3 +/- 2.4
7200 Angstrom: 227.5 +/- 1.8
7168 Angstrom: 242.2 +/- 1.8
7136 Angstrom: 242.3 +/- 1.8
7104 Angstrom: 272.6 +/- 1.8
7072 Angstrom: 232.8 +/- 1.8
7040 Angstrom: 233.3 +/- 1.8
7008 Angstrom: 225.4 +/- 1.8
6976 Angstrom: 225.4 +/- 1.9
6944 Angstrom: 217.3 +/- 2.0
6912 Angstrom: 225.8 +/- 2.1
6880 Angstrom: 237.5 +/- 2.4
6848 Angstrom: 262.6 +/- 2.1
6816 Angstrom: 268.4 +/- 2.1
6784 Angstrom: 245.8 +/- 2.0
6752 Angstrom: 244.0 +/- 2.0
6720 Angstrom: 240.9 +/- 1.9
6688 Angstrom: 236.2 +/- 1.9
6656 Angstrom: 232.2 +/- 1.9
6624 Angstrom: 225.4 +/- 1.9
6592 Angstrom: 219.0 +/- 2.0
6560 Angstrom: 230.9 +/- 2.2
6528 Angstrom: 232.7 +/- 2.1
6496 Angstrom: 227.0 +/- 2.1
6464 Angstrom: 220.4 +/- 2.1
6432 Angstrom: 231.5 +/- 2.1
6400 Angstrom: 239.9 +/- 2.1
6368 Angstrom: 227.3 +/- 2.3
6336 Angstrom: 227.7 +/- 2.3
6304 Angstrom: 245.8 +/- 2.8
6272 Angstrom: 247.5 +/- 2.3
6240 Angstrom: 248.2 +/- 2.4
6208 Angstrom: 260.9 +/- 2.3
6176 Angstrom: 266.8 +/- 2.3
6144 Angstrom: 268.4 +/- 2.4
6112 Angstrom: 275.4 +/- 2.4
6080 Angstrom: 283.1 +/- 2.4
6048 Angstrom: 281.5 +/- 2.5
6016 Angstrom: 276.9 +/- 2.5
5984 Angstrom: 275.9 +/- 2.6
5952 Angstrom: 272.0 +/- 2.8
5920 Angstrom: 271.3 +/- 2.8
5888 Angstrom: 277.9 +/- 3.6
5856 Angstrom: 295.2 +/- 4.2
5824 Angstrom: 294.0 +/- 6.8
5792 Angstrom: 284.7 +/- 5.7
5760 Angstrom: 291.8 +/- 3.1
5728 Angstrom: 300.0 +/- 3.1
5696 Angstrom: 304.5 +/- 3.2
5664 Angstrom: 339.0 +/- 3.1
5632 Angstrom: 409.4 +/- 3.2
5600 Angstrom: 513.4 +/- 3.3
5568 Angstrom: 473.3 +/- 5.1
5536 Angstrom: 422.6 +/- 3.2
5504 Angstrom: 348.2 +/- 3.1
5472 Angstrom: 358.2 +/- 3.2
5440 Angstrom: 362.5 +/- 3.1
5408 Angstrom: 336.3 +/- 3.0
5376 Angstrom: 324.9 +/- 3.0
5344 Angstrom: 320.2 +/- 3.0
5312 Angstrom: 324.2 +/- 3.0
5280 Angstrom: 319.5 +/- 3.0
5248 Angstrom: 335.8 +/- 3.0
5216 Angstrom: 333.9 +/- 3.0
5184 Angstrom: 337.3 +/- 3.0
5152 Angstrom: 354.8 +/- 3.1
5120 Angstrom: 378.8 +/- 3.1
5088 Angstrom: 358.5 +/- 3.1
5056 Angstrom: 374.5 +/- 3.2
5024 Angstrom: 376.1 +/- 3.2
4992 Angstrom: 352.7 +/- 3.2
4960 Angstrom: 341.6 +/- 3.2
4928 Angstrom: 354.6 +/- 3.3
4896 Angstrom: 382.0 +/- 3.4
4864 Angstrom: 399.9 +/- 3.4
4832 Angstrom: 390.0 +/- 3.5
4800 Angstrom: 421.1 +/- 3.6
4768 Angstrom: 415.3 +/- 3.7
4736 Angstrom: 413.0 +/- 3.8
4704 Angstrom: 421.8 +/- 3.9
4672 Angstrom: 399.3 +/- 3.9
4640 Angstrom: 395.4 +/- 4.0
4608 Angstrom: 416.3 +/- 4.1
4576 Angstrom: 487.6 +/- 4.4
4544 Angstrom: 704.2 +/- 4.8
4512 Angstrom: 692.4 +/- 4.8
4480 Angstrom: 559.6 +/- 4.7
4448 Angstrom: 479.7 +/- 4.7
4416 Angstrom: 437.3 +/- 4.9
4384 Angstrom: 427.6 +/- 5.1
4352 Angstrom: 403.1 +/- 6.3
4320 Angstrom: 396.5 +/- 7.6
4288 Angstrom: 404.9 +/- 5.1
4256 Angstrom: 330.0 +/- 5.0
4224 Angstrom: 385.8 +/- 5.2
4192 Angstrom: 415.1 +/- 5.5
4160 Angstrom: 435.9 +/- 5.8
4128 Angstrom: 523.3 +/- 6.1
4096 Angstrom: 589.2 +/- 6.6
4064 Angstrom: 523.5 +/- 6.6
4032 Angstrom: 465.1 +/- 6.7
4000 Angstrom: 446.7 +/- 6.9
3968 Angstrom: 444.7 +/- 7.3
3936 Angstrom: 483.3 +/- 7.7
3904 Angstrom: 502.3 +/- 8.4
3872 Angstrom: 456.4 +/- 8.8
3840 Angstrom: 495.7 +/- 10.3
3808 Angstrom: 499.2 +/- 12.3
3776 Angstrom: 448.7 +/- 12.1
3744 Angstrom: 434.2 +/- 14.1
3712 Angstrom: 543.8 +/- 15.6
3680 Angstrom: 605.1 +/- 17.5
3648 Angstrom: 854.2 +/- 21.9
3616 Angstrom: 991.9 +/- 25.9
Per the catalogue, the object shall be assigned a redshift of 1.933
